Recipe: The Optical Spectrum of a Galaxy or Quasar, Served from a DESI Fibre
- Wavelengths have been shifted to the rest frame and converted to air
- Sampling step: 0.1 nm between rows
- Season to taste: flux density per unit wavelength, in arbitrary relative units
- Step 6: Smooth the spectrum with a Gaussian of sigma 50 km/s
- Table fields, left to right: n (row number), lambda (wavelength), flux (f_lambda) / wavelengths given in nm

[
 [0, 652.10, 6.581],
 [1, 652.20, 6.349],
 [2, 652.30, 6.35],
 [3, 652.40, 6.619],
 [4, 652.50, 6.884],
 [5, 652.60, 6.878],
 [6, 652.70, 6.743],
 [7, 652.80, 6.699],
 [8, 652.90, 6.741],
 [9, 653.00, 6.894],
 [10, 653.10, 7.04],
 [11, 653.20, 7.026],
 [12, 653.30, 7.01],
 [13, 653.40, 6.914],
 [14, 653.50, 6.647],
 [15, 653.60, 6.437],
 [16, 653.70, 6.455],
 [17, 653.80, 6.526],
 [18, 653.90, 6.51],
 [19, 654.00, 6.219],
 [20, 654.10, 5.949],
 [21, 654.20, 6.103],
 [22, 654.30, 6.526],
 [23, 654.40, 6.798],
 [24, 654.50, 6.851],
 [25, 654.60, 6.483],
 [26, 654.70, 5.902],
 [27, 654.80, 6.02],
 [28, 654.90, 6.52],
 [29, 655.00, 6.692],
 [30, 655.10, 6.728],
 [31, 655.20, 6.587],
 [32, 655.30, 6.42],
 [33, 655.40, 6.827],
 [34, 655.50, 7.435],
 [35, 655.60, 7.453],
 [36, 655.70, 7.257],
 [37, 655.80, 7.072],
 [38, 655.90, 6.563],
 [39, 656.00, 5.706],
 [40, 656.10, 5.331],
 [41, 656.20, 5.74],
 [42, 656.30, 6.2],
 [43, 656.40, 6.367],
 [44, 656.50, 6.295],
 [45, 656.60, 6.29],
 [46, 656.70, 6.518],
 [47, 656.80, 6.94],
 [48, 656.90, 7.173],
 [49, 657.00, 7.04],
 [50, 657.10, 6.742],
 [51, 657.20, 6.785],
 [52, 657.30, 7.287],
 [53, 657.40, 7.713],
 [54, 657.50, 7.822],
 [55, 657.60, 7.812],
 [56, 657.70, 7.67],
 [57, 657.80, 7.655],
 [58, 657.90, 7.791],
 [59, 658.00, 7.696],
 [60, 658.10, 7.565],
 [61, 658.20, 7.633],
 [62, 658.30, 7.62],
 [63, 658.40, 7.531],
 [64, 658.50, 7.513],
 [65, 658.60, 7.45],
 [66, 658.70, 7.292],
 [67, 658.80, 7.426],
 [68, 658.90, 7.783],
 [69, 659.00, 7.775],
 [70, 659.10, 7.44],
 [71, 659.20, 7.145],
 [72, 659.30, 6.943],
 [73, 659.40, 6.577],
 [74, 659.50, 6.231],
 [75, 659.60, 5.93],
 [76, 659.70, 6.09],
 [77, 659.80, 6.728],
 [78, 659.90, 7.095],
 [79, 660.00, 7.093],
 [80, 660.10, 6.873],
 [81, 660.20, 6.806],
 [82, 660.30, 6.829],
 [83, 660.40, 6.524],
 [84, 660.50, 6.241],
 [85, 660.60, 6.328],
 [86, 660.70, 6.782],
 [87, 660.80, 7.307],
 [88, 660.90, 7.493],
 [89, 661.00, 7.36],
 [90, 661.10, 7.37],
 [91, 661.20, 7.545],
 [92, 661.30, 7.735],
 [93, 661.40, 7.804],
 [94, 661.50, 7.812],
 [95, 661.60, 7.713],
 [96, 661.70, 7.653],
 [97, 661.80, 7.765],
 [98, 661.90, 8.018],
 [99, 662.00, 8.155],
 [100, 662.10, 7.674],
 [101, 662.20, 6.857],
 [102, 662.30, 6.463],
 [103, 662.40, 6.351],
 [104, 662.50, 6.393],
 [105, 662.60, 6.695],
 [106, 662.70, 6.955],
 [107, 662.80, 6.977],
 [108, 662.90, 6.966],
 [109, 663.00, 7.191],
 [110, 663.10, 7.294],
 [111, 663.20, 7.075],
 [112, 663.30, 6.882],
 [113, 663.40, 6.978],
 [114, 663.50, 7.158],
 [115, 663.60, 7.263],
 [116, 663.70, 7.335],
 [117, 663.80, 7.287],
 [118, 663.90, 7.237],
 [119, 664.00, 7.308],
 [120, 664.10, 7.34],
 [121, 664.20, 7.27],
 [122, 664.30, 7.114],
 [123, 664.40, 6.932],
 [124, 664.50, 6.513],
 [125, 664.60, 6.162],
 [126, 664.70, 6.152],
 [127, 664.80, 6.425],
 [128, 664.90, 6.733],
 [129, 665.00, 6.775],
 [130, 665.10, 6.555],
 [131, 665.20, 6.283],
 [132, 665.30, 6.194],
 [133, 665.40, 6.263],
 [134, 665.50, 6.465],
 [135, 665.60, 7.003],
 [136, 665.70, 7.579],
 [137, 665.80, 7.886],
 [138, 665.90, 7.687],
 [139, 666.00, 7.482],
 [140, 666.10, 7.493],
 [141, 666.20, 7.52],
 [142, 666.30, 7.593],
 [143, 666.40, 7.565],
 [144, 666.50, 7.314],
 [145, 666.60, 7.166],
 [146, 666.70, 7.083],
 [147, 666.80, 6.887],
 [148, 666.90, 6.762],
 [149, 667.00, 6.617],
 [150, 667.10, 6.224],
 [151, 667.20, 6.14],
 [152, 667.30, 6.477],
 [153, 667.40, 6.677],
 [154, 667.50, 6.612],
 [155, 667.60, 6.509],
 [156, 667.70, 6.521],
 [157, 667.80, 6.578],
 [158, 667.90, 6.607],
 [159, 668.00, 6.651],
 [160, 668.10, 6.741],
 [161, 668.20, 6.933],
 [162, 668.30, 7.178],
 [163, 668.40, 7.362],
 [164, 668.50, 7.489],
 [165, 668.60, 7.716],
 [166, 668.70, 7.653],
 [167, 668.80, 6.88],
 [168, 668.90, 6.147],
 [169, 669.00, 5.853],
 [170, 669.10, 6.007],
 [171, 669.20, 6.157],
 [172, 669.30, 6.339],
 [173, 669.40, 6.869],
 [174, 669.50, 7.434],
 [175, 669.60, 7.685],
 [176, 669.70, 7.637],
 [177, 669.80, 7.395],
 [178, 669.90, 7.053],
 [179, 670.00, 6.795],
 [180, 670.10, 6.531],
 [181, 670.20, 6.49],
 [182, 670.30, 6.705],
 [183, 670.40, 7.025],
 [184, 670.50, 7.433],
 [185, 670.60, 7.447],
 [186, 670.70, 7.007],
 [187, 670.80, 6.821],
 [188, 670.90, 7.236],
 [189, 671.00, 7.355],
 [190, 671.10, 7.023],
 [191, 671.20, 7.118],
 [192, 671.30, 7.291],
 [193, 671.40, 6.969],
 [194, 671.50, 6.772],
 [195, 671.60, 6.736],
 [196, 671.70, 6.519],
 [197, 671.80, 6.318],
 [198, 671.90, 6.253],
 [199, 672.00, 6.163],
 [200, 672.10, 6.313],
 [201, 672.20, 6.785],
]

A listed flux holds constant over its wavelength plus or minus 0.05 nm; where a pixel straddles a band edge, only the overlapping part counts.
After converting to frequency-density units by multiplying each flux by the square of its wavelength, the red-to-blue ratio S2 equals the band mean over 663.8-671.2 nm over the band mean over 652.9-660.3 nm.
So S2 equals 1.04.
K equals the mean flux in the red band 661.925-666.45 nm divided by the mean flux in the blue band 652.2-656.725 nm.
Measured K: 1.07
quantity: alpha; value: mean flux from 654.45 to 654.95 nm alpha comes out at 6.36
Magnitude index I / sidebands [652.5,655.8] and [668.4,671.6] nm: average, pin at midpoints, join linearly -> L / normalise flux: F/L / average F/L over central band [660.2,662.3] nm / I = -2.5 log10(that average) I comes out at -0.08 mag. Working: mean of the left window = 6.67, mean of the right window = 6.98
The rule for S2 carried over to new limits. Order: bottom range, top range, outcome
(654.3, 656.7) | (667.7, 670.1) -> 1.11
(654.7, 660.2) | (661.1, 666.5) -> 1.05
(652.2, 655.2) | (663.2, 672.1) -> 1.09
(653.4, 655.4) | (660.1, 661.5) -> 1.12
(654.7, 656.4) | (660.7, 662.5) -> 1.16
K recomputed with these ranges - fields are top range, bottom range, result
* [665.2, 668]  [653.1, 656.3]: 1.06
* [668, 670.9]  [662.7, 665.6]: 1.01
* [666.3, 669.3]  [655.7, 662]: 0.96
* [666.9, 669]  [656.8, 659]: 0.91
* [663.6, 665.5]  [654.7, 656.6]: 1.04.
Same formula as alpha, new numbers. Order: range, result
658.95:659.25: 7.45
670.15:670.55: 6.91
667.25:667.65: 6.57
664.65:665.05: 6.52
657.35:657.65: 7.78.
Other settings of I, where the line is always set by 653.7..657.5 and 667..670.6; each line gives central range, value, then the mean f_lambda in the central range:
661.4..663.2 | -0.08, 7.24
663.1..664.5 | -0.06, 7.15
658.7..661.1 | -0.04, 6.92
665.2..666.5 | -0.07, 7.19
